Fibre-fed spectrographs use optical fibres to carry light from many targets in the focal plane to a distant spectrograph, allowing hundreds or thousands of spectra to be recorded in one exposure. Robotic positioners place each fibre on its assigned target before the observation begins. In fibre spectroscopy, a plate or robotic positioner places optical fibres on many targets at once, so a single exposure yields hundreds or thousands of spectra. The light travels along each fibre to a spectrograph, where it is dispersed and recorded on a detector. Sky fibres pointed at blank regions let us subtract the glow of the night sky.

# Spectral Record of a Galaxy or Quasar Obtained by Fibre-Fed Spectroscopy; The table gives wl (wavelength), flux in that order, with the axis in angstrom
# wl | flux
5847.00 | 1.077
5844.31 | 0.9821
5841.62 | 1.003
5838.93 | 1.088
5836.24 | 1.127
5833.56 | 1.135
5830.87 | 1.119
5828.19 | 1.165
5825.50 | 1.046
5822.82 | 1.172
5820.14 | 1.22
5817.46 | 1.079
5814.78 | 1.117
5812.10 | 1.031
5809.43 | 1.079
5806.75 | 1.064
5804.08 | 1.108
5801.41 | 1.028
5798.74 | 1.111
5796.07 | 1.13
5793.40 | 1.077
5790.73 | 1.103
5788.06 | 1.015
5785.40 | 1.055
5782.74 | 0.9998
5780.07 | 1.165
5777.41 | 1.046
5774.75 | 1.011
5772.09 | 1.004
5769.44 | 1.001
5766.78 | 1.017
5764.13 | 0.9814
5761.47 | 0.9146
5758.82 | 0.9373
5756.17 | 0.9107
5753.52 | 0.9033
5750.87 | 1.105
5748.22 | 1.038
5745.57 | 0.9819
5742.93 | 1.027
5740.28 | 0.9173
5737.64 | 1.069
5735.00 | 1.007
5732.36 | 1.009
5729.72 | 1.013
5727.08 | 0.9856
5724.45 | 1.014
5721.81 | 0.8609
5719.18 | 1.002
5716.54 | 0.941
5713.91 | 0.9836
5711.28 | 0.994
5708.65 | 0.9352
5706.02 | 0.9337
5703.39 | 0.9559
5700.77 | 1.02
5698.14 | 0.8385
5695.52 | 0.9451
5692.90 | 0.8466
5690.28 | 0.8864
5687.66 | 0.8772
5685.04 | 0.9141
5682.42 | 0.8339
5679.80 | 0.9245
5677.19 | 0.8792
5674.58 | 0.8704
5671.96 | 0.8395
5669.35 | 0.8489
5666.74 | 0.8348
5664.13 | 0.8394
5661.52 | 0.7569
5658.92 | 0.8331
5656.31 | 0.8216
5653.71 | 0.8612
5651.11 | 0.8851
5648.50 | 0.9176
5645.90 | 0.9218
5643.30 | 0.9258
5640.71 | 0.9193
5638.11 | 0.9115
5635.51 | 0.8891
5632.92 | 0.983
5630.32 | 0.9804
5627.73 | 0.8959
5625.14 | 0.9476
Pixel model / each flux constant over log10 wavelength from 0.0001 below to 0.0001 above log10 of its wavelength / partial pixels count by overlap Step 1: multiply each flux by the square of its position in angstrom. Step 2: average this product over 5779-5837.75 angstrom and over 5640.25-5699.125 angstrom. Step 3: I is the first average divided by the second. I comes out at 1.3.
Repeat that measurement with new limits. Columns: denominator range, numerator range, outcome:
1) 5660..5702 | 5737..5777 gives 1.16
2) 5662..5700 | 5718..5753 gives 1.17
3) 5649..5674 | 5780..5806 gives 1.34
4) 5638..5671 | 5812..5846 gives 1.35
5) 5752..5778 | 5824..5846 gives 1.14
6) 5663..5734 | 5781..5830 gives 1.23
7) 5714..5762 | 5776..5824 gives 1.13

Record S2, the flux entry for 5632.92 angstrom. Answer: 0.983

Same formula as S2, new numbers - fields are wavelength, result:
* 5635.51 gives 0.8891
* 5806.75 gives 1.064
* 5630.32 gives 0.9804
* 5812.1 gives 1.031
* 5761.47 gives 0.9146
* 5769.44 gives 1.001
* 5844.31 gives 0.9821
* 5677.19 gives 0.8792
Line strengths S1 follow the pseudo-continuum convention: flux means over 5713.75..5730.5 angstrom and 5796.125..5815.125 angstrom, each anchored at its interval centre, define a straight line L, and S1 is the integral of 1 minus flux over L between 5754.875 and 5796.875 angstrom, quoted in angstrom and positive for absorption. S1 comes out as 0.7 angstrom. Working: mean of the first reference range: 0.969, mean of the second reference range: 1.08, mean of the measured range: 1.02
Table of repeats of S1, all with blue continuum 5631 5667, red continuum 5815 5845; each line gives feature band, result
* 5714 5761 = 0.4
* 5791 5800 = -0.4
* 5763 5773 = 0.3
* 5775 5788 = -0.1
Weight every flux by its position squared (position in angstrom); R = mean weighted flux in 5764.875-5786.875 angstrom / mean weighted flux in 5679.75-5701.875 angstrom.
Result 1.19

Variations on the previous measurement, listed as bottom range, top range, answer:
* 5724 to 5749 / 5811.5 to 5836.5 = 1.15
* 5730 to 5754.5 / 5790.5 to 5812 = 1.10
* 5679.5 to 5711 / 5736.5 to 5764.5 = 1.10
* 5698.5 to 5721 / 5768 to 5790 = 1.11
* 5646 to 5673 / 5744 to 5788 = 1.23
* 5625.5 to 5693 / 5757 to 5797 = 1.21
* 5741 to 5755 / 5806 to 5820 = 1.11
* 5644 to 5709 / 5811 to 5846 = 1.32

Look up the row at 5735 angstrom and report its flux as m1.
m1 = 1.007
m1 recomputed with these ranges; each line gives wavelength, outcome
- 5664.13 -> 0.8394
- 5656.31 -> 0.8216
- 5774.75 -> 1.011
